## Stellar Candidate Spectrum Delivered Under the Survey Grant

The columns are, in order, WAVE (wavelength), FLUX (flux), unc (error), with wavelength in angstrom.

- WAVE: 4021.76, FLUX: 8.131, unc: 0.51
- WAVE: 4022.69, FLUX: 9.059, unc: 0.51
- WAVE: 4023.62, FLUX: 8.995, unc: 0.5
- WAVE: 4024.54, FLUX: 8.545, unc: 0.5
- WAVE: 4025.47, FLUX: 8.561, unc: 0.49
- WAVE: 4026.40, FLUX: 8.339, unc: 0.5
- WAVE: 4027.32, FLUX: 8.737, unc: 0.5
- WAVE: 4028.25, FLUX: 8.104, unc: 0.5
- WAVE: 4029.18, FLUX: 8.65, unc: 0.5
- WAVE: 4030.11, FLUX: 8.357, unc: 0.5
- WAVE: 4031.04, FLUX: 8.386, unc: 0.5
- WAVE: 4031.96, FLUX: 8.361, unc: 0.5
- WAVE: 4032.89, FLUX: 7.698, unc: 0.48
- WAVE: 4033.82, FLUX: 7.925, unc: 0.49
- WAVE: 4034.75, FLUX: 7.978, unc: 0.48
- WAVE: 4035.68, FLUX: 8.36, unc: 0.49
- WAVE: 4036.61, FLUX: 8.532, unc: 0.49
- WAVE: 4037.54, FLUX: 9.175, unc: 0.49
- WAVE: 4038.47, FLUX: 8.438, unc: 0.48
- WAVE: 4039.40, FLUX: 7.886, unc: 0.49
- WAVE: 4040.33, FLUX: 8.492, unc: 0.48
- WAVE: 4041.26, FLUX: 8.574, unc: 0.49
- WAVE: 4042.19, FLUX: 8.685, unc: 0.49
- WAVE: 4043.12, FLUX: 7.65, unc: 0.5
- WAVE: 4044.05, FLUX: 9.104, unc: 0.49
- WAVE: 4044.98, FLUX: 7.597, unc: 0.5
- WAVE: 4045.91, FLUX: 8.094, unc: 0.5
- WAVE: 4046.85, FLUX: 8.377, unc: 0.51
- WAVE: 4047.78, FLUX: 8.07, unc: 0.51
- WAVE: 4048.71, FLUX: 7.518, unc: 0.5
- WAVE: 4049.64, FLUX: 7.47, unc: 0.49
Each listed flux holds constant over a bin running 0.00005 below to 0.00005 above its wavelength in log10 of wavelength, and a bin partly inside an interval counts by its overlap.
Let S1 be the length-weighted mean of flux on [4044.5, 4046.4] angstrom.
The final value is 7.84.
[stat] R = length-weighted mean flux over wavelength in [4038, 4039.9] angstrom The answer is 8.17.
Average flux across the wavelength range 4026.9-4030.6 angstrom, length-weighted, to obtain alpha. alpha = 8.44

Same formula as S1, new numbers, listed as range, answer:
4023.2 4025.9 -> 8.71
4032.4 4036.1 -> 7.98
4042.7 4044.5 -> 8.39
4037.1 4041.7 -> 8.51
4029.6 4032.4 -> 8.39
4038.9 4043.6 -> 8.27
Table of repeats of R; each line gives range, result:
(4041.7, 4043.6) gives 8.19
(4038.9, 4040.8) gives 8.2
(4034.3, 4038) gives 8.51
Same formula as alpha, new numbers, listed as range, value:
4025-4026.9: 8.46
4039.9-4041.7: 8.54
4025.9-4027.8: 8.54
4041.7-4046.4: 8.22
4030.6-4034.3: 8.1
